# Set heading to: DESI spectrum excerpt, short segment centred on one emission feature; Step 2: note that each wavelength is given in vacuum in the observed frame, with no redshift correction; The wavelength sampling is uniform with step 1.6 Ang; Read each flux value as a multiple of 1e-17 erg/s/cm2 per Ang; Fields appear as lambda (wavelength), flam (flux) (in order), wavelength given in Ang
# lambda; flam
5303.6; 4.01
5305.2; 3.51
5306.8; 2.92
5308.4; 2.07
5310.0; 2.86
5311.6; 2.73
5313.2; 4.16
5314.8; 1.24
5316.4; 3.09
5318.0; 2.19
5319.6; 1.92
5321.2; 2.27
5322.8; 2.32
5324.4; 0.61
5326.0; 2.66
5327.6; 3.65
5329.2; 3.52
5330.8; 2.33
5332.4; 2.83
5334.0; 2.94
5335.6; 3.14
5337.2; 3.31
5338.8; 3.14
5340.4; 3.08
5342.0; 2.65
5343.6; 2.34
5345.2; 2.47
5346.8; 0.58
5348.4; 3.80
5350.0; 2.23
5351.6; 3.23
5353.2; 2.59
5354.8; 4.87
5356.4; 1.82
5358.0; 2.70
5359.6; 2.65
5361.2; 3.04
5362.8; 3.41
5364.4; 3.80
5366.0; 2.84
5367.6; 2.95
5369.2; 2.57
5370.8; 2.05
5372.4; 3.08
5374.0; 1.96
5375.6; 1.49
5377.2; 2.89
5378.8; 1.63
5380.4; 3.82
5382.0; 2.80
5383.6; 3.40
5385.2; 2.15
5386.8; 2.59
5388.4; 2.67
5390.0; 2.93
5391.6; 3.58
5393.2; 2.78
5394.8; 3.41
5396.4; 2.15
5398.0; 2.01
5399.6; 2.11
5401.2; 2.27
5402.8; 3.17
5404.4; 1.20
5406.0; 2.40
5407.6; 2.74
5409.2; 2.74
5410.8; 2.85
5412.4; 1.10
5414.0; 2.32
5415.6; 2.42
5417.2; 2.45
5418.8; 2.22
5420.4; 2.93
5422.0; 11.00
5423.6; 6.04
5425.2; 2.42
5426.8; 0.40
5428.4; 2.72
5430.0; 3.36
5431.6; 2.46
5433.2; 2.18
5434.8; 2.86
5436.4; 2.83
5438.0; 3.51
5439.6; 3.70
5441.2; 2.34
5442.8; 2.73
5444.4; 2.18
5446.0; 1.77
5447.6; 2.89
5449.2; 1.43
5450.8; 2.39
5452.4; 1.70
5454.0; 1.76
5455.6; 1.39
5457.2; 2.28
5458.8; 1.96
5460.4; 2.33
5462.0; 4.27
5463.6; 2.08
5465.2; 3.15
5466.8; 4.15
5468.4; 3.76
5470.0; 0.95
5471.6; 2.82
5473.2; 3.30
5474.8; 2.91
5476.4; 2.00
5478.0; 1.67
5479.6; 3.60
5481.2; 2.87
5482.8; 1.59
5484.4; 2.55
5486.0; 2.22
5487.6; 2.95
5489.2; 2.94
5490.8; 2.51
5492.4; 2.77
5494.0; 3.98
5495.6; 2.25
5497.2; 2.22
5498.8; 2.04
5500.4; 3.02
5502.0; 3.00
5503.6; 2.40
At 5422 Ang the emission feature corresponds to H-beta 4861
